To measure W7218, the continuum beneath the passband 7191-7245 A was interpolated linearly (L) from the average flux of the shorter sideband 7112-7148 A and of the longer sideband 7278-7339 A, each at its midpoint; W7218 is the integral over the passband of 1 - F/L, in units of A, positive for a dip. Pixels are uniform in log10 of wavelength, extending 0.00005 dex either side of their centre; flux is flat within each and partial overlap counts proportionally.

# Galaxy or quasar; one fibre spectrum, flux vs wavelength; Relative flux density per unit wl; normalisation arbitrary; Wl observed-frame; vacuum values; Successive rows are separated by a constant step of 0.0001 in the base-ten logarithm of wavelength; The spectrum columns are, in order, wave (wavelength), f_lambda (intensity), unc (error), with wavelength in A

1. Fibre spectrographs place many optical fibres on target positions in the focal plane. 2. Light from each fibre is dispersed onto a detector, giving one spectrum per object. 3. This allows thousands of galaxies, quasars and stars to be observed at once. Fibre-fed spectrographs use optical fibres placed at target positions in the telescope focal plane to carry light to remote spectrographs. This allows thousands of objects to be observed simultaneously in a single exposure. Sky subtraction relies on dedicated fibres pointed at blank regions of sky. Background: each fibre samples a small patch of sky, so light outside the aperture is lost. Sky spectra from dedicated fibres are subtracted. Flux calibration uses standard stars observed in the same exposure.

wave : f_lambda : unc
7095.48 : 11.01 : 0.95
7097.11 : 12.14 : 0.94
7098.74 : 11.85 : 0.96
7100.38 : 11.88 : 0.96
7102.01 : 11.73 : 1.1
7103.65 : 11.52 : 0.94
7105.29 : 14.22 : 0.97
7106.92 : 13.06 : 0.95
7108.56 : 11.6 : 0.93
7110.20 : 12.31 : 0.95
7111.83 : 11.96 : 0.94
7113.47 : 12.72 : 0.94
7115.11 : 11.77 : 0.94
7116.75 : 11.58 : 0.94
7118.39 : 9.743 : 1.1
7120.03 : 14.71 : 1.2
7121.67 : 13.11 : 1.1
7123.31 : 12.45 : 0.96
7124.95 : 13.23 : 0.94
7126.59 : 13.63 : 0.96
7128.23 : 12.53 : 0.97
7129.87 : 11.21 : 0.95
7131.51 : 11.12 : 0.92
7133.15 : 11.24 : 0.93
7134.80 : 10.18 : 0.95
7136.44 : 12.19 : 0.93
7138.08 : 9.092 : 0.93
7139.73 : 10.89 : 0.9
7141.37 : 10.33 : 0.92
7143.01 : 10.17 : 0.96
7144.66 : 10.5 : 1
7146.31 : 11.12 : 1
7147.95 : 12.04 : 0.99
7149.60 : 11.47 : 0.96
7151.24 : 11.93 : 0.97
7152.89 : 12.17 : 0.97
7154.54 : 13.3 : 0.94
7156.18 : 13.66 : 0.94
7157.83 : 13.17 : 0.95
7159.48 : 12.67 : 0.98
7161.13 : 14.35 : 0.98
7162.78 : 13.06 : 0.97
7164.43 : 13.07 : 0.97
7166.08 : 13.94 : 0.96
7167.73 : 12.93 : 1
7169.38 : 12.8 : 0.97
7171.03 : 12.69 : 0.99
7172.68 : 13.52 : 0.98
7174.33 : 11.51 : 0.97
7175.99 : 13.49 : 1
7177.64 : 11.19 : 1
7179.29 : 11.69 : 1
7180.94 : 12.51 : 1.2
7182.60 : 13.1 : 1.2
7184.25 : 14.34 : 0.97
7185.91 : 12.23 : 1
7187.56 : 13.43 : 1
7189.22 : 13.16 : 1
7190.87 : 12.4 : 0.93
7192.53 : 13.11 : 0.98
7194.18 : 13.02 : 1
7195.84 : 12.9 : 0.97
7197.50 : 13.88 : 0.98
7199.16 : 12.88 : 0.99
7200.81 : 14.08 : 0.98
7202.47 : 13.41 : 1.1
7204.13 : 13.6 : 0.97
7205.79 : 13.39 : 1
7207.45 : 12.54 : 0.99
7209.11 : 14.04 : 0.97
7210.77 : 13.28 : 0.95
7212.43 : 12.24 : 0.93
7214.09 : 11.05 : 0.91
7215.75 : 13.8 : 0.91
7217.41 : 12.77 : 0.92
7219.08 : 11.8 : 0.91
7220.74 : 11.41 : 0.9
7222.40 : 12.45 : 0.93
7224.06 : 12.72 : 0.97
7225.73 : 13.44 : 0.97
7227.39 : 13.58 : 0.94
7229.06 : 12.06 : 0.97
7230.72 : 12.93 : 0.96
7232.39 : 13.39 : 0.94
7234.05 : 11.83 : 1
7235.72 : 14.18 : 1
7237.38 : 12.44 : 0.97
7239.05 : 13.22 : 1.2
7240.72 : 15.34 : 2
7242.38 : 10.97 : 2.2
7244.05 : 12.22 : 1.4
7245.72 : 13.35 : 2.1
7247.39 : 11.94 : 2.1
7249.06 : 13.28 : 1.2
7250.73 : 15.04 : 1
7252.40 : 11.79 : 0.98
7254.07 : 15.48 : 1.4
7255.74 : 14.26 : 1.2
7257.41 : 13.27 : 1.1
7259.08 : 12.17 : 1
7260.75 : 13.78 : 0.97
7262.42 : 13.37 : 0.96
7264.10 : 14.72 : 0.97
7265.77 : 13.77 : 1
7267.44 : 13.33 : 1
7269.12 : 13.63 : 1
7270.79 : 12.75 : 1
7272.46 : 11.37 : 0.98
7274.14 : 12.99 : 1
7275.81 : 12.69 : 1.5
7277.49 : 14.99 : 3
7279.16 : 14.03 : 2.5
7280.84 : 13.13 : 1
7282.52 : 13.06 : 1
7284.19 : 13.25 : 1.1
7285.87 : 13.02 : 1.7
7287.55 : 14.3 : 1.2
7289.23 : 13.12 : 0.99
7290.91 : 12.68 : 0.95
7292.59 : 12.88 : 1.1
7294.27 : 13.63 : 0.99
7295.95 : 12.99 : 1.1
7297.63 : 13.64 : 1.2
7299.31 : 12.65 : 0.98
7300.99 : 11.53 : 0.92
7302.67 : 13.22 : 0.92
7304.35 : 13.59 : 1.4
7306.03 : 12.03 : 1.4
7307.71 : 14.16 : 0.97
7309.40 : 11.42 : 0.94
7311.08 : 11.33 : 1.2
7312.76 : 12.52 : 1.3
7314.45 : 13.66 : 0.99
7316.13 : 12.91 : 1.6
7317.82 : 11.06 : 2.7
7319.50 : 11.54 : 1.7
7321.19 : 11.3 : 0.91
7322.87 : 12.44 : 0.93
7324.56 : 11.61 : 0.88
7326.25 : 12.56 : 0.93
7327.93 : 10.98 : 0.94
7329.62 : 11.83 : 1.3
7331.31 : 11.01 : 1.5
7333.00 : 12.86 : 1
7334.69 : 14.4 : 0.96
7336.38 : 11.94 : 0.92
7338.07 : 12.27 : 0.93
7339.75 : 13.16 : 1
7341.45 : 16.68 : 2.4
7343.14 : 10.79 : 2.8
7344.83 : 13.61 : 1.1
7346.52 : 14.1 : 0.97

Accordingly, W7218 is -3.6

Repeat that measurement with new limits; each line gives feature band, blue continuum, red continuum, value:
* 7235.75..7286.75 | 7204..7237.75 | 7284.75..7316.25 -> -1.8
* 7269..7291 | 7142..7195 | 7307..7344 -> -1.4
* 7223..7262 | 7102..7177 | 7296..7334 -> -2.9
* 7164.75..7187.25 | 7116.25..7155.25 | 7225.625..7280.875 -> -1.1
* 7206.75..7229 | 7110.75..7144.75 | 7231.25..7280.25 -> 0.2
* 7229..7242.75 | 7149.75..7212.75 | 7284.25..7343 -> -0.2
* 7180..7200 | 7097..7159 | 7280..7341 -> -1.5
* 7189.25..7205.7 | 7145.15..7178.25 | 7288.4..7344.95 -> -0.8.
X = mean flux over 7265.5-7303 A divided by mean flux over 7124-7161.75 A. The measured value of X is 1.1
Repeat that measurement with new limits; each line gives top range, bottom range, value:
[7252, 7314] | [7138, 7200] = 1.05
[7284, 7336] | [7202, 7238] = 0.98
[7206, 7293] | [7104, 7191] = 1.06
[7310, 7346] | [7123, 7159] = 1.06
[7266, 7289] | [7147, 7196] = 1.04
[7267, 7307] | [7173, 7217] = 1.01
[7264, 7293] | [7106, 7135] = 1.09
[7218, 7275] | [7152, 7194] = 1.01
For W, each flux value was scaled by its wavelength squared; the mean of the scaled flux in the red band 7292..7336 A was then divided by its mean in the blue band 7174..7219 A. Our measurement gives 0.99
